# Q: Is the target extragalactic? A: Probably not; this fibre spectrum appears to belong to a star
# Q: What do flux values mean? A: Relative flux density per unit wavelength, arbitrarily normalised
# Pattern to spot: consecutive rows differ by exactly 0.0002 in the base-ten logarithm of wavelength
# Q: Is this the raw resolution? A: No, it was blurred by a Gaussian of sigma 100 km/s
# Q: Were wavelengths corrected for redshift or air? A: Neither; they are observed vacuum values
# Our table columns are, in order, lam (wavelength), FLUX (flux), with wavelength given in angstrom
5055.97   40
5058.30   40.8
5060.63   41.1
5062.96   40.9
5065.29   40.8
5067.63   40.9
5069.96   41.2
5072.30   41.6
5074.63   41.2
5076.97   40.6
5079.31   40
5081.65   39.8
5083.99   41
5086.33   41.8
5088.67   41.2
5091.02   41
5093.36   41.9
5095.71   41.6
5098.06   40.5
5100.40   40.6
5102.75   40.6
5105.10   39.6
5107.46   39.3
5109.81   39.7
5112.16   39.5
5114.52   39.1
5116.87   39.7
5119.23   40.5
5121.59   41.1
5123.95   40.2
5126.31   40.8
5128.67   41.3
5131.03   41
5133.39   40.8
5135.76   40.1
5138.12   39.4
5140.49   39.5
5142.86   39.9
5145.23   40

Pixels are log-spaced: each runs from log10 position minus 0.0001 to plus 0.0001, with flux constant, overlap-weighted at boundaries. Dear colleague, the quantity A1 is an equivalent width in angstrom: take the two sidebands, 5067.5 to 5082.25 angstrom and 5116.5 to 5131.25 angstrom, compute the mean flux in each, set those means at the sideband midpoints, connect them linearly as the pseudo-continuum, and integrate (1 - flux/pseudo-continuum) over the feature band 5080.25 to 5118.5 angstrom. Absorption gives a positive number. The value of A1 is 0.3 angstrom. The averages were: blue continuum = 40.8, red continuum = 40.7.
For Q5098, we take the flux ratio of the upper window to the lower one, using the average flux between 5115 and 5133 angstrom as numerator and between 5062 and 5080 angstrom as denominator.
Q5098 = 0.99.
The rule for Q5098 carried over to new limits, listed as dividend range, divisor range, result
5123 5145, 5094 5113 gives 1.00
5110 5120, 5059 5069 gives 0.97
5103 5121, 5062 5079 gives 0.97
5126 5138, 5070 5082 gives 1.00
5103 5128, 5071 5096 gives 0.97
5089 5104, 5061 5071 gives 1.00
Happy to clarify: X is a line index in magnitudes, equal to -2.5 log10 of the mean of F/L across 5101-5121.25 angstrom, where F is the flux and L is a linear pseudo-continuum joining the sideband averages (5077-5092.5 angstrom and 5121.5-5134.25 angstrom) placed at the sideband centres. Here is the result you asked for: 0.03 mag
